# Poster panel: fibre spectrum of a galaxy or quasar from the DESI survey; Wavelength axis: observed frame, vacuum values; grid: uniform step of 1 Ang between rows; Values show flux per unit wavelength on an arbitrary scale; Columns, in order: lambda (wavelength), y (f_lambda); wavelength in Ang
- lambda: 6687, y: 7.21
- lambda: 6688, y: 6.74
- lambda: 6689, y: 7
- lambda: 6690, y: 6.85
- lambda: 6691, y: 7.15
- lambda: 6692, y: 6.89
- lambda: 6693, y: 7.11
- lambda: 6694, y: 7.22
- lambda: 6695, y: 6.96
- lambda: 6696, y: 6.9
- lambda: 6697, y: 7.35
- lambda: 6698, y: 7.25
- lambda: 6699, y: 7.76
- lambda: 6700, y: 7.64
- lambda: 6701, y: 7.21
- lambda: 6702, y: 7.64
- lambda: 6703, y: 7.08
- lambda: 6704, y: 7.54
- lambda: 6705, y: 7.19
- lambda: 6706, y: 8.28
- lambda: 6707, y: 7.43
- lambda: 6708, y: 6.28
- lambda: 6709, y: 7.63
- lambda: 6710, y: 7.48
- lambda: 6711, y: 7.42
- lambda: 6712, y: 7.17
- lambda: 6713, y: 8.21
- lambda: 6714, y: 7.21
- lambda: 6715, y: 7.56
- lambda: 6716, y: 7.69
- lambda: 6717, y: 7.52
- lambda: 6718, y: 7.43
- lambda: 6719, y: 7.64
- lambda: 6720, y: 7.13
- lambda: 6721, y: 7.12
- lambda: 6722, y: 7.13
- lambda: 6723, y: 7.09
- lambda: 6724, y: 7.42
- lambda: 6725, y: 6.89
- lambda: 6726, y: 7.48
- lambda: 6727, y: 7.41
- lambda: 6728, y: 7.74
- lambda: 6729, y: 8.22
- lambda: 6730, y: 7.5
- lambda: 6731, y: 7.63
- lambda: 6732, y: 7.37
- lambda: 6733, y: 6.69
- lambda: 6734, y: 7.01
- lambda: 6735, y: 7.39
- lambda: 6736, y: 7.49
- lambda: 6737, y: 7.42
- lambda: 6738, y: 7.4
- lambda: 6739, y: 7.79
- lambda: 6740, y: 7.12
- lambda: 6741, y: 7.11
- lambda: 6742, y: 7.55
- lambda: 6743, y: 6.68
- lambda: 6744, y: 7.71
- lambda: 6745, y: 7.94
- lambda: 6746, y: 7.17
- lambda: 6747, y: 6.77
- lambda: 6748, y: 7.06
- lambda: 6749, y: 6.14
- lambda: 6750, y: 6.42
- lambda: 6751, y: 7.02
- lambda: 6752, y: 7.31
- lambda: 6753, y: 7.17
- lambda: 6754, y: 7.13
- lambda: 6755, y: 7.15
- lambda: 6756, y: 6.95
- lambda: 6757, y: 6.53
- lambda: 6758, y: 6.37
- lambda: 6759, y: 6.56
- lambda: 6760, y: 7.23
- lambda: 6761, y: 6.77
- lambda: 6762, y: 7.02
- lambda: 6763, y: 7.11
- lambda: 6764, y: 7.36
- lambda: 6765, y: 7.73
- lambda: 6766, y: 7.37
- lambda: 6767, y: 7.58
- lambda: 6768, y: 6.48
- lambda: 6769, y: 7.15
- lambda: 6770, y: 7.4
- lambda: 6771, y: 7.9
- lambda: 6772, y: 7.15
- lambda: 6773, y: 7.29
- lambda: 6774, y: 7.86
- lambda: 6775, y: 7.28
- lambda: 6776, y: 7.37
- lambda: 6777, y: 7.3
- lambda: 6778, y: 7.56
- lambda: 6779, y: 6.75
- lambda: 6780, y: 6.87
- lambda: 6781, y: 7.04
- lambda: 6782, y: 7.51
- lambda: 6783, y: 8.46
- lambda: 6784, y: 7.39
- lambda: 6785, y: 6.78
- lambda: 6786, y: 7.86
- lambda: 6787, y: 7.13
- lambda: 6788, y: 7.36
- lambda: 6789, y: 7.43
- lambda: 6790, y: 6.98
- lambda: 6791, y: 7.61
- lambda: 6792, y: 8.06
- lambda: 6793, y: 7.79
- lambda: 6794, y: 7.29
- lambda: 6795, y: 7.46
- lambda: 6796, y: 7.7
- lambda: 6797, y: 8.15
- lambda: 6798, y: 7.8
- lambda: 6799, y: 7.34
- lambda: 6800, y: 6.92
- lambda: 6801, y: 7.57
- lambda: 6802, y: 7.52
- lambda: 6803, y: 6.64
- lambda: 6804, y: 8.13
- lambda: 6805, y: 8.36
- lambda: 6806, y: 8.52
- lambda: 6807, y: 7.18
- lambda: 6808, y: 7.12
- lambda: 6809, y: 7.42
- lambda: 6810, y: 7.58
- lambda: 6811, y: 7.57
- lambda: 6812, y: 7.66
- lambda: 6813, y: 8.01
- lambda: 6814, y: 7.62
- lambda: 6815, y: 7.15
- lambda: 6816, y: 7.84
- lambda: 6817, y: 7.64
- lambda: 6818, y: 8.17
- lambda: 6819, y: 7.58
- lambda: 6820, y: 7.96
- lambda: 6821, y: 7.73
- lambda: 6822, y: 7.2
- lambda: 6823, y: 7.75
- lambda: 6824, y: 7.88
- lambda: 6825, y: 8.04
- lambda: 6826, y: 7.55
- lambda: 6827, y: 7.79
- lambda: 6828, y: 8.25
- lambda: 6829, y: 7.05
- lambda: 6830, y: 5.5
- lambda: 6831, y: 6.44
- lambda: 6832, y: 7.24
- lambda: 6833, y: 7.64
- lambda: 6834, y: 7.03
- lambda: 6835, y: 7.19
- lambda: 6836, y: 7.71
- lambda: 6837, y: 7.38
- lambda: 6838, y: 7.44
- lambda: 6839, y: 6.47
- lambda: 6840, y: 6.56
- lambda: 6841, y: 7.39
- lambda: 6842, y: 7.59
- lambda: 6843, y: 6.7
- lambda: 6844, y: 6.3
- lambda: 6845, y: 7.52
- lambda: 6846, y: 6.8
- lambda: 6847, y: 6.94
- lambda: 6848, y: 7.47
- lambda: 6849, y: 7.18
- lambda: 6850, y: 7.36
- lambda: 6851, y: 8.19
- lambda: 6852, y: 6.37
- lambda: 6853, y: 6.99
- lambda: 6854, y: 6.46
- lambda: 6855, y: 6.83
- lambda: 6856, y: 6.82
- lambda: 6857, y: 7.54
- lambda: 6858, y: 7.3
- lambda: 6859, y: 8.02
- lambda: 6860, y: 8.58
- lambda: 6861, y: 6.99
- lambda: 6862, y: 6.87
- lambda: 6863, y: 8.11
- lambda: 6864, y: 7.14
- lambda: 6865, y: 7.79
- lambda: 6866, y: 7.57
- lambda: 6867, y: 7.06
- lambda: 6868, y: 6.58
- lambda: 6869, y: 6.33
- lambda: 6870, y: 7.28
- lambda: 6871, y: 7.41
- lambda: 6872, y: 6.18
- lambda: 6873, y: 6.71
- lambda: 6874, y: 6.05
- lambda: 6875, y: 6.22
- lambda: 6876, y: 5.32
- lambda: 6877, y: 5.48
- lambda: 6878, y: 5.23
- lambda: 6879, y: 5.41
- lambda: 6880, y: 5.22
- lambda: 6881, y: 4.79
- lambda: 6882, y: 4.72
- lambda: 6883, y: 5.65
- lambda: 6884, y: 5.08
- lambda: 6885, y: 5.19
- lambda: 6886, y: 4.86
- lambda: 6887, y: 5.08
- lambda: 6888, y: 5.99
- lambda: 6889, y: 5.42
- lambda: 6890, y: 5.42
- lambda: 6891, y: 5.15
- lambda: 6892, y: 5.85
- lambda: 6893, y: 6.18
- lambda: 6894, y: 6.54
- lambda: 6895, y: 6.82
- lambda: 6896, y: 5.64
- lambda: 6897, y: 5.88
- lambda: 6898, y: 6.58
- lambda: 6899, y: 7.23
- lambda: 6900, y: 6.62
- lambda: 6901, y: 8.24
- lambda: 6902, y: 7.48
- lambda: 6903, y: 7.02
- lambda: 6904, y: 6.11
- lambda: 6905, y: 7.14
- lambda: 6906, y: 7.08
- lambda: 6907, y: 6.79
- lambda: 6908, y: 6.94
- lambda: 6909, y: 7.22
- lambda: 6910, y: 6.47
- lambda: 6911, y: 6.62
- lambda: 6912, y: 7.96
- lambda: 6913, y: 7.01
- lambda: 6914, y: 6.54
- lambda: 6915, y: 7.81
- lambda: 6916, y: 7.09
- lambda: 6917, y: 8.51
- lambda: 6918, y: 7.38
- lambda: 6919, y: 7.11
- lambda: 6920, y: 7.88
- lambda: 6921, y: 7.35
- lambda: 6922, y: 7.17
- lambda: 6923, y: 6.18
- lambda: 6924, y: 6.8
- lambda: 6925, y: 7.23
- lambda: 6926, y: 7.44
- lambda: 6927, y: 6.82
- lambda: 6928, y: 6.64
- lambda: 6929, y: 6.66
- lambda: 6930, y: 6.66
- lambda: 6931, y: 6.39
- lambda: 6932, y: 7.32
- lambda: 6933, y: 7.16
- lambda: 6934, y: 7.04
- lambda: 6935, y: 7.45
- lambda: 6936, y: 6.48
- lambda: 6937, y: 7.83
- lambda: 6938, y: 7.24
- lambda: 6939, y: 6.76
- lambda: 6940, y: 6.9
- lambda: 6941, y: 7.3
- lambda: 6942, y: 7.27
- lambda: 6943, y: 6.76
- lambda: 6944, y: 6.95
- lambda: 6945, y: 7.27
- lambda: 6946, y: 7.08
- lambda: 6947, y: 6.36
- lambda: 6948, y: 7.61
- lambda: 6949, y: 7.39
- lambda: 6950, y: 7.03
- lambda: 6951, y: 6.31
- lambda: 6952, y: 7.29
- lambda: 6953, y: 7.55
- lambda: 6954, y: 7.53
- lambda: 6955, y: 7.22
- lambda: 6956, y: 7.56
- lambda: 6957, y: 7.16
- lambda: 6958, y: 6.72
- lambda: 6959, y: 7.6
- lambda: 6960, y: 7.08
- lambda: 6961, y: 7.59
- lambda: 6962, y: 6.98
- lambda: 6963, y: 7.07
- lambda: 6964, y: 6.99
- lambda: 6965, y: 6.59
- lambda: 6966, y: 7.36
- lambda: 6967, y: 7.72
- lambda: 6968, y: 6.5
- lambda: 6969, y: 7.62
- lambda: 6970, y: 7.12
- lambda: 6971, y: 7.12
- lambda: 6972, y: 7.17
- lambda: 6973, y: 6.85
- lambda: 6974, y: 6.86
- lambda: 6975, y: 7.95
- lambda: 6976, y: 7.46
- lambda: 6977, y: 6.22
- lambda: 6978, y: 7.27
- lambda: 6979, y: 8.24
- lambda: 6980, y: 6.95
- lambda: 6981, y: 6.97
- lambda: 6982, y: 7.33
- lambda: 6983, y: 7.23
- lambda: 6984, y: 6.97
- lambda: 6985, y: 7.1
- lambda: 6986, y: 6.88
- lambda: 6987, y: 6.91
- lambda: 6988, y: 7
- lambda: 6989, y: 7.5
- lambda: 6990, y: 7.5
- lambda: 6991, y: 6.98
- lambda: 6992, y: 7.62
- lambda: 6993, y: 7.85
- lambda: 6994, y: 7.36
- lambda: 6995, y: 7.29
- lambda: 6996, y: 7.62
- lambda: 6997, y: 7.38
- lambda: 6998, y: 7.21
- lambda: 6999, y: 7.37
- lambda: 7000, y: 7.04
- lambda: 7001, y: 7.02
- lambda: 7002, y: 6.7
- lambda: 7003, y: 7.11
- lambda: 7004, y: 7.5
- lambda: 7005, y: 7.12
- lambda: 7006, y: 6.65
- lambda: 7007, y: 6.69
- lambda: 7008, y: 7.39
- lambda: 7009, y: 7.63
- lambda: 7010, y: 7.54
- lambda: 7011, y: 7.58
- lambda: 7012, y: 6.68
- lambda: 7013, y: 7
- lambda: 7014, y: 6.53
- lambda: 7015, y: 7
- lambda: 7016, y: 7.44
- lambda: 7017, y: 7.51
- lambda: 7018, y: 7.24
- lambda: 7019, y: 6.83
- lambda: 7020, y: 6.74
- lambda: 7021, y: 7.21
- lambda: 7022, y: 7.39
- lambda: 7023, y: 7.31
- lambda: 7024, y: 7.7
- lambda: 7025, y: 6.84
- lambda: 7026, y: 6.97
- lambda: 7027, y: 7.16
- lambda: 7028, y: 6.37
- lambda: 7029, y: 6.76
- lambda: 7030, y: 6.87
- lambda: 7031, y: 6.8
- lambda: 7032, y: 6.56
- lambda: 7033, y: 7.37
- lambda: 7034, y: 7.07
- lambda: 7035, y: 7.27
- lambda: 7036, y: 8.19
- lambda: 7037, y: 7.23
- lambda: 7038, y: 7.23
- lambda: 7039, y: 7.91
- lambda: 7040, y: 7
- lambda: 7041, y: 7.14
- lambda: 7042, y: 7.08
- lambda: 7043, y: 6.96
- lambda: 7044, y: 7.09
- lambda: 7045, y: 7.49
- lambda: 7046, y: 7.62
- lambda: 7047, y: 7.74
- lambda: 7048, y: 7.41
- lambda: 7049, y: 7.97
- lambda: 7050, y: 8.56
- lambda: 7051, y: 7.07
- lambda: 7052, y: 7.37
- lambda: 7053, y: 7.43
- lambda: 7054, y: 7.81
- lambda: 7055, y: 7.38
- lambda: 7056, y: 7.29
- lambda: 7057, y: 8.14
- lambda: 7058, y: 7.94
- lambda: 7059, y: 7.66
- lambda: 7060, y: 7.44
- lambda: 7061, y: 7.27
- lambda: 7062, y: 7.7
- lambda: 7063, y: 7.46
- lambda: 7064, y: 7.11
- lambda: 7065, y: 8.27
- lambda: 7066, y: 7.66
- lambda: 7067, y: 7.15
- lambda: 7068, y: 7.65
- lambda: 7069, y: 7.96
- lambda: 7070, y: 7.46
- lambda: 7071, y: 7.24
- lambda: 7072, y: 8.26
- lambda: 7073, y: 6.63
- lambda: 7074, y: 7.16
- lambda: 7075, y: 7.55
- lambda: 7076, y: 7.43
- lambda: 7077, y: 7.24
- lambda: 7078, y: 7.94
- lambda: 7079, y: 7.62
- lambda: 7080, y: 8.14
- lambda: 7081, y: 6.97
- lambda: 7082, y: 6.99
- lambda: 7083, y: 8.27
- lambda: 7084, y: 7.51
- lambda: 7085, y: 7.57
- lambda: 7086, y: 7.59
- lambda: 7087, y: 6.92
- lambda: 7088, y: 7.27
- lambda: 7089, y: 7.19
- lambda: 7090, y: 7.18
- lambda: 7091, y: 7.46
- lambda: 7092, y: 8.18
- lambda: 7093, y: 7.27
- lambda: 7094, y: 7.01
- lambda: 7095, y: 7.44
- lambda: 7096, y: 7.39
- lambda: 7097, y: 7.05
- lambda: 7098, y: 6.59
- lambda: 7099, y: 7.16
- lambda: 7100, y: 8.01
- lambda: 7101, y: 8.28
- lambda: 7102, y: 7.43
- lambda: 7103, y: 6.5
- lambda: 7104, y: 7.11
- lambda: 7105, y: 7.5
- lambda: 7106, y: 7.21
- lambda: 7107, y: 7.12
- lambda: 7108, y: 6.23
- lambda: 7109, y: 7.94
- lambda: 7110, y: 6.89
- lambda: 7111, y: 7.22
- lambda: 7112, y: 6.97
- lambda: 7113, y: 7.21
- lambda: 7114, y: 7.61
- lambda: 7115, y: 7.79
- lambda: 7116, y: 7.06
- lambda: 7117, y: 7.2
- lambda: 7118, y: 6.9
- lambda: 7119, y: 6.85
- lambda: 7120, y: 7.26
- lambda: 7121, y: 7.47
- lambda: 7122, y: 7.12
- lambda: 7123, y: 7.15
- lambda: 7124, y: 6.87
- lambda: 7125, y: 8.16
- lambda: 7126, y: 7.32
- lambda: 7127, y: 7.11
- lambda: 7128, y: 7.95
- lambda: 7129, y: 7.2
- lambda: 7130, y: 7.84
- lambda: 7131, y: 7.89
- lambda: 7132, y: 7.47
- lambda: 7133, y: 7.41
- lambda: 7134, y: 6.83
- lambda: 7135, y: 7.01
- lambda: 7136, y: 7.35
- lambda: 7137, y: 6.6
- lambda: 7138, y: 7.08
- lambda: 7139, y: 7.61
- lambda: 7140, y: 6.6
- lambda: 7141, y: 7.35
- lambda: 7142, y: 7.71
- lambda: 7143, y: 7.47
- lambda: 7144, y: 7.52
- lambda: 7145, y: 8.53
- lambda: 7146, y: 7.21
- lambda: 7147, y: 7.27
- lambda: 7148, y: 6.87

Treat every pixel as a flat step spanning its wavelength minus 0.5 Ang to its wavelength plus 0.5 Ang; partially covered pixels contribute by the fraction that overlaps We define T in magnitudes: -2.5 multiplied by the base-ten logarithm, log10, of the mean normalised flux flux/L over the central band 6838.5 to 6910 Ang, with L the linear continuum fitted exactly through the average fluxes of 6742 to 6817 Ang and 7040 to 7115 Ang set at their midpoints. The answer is 0.12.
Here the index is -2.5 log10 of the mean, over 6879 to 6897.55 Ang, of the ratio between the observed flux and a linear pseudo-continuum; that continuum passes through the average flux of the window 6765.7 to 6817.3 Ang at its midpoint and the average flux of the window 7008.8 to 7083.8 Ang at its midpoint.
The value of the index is 0.32 mag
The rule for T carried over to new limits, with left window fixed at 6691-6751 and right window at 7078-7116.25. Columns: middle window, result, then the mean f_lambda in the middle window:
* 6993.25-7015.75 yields 0.026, 7.17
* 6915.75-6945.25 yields 0.035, 7.1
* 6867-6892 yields 0.267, 5.73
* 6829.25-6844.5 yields 0.053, 6.97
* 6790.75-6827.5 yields -0.049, 7.66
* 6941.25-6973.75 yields 0.030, 7.14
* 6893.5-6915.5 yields 0.066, 6.9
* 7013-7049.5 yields 0.022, 7.19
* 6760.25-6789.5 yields 0.000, 7.32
